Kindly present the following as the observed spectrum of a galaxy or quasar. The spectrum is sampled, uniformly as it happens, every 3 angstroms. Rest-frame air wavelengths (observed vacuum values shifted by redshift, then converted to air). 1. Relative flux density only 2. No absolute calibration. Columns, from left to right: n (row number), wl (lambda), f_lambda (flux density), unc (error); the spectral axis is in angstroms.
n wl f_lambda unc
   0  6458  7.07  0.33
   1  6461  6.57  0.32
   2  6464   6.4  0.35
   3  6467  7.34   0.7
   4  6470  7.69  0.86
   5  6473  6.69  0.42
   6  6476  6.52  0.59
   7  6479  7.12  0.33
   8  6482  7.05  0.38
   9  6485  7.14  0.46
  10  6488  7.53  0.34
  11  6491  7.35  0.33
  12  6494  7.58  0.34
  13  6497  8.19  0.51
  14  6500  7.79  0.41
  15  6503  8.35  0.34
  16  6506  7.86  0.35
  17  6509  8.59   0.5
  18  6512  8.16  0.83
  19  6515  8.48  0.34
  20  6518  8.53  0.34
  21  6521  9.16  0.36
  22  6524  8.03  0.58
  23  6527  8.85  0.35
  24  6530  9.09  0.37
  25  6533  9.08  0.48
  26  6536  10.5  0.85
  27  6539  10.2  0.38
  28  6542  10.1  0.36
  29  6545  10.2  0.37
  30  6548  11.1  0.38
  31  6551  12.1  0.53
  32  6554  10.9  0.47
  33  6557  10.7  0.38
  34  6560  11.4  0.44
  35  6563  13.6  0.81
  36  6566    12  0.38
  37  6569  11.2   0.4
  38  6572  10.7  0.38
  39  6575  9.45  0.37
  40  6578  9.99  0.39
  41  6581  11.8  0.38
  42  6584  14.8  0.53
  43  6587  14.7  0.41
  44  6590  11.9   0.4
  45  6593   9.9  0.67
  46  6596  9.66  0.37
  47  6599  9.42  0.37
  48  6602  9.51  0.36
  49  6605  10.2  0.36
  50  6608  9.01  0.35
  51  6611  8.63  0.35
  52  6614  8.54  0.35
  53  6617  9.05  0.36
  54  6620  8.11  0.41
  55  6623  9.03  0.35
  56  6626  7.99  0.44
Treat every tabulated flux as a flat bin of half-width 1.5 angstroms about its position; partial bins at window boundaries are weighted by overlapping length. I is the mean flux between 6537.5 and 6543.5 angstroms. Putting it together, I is 10.1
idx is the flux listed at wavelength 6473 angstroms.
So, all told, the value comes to 6.69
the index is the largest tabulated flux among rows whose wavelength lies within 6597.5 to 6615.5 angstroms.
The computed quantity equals 10.2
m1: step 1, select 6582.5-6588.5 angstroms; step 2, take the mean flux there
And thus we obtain 14.8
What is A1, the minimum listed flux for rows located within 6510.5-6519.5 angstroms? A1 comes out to 8.16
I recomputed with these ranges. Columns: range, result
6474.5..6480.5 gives 6.82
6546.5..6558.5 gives 11.2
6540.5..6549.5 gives 10.5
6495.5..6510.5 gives 8.16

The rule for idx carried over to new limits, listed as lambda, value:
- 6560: 11.4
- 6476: 6.52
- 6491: 7.35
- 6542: 10.1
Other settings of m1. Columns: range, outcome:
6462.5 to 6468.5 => 6.87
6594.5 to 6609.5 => 9.56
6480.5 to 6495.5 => 7.33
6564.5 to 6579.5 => 10.7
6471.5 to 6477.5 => 6.6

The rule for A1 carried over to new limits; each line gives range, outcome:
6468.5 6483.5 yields 6.52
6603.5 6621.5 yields 8.11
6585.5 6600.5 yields 9.42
